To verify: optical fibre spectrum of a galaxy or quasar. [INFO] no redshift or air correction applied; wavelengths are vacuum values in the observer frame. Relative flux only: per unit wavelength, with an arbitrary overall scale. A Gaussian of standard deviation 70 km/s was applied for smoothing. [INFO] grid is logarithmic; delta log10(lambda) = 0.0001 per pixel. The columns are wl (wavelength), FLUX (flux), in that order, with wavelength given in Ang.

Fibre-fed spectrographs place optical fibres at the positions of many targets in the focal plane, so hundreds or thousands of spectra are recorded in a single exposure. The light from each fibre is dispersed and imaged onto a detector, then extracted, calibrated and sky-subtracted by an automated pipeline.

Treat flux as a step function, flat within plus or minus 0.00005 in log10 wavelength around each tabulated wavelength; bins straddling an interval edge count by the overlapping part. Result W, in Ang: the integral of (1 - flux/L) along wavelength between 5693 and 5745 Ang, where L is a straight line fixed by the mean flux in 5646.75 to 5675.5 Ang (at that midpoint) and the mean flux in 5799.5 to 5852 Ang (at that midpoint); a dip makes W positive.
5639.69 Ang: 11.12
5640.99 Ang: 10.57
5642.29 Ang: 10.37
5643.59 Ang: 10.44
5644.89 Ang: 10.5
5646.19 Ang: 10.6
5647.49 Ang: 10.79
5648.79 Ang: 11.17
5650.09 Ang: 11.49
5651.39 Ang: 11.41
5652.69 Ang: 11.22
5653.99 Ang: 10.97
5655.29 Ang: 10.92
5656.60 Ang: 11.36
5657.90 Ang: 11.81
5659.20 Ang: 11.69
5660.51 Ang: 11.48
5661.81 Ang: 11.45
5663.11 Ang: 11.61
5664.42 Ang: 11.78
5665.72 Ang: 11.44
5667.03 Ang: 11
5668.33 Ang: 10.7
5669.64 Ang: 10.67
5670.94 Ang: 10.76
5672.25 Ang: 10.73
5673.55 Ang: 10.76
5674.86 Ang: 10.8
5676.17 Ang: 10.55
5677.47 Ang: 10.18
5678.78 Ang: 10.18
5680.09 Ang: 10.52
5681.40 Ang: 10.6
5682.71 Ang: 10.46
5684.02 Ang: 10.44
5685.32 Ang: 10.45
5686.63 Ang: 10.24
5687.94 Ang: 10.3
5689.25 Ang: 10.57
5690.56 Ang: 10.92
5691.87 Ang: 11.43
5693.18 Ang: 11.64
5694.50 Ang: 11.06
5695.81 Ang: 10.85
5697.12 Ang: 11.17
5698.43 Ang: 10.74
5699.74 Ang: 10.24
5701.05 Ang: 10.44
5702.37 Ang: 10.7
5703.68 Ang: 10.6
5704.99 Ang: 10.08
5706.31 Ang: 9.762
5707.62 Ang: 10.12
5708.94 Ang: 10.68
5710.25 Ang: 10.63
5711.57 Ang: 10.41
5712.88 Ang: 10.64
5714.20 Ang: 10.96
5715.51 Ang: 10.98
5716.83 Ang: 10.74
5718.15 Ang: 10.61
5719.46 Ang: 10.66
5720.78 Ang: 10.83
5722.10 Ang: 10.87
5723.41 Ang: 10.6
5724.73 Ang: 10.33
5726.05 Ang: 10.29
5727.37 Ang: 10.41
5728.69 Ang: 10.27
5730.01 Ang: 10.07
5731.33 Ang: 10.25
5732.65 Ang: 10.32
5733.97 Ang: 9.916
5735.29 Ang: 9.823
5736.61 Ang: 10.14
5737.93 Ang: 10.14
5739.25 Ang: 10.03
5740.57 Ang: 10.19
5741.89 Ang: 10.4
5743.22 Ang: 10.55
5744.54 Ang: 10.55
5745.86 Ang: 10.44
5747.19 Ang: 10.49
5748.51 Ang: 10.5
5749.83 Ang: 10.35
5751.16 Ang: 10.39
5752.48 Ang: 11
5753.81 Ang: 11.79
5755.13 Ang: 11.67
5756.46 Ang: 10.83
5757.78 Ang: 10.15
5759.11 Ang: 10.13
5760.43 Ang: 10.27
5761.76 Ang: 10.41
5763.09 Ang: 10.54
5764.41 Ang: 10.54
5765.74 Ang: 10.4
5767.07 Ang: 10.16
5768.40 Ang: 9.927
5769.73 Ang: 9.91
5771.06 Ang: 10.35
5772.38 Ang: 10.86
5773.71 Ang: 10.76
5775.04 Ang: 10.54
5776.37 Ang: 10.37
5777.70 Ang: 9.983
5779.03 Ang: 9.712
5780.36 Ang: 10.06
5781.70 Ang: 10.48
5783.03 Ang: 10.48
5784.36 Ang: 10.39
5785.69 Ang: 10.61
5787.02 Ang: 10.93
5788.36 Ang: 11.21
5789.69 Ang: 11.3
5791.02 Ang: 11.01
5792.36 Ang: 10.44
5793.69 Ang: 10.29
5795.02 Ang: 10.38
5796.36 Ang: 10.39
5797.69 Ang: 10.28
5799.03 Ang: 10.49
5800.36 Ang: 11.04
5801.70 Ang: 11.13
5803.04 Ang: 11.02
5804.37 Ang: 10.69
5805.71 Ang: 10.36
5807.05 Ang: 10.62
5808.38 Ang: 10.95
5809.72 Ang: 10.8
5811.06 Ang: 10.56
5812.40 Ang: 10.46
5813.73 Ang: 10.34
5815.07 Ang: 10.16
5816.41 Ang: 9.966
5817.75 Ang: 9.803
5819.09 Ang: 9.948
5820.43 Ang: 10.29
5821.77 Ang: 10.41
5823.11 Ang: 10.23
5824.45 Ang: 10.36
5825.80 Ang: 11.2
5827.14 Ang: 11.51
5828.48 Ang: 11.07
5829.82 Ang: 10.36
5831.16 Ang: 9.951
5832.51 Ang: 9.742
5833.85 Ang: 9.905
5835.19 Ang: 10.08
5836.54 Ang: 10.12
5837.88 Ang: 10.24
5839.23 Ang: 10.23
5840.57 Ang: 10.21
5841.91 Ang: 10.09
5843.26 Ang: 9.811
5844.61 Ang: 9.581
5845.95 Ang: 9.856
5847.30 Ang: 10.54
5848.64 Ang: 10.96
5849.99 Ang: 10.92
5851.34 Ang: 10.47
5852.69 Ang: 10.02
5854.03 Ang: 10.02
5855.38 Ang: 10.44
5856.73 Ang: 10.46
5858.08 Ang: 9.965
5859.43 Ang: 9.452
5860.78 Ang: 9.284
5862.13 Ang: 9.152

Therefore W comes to 2.05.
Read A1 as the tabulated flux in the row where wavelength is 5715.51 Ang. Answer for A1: 10.98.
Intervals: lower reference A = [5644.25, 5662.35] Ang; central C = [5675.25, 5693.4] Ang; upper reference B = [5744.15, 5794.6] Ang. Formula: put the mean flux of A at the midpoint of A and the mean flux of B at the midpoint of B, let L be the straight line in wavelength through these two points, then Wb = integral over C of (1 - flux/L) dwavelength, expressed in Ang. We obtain 0.7 Ang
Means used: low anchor 11.2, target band 10.6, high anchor 10.5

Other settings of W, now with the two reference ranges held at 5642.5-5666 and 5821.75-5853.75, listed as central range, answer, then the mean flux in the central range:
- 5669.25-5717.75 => 1.8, 10.6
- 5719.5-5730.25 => 0.4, 10.5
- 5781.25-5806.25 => -0.4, 10.7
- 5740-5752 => 0.4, 10.4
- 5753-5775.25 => 0.3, 10.5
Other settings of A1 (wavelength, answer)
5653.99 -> 10.97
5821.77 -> 10.41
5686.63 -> 10.24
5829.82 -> 10.36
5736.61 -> 10.14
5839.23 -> 10.23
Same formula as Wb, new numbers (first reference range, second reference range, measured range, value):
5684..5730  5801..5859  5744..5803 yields -0.4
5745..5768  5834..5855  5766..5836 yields -0.5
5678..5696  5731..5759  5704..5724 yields 0.0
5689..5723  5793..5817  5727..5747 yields 0.8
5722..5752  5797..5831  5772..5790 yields -0.1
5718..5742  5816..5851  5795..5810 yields -0.6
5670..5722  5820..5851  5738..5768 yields 0.0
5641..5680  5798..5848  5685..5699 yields 0.0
